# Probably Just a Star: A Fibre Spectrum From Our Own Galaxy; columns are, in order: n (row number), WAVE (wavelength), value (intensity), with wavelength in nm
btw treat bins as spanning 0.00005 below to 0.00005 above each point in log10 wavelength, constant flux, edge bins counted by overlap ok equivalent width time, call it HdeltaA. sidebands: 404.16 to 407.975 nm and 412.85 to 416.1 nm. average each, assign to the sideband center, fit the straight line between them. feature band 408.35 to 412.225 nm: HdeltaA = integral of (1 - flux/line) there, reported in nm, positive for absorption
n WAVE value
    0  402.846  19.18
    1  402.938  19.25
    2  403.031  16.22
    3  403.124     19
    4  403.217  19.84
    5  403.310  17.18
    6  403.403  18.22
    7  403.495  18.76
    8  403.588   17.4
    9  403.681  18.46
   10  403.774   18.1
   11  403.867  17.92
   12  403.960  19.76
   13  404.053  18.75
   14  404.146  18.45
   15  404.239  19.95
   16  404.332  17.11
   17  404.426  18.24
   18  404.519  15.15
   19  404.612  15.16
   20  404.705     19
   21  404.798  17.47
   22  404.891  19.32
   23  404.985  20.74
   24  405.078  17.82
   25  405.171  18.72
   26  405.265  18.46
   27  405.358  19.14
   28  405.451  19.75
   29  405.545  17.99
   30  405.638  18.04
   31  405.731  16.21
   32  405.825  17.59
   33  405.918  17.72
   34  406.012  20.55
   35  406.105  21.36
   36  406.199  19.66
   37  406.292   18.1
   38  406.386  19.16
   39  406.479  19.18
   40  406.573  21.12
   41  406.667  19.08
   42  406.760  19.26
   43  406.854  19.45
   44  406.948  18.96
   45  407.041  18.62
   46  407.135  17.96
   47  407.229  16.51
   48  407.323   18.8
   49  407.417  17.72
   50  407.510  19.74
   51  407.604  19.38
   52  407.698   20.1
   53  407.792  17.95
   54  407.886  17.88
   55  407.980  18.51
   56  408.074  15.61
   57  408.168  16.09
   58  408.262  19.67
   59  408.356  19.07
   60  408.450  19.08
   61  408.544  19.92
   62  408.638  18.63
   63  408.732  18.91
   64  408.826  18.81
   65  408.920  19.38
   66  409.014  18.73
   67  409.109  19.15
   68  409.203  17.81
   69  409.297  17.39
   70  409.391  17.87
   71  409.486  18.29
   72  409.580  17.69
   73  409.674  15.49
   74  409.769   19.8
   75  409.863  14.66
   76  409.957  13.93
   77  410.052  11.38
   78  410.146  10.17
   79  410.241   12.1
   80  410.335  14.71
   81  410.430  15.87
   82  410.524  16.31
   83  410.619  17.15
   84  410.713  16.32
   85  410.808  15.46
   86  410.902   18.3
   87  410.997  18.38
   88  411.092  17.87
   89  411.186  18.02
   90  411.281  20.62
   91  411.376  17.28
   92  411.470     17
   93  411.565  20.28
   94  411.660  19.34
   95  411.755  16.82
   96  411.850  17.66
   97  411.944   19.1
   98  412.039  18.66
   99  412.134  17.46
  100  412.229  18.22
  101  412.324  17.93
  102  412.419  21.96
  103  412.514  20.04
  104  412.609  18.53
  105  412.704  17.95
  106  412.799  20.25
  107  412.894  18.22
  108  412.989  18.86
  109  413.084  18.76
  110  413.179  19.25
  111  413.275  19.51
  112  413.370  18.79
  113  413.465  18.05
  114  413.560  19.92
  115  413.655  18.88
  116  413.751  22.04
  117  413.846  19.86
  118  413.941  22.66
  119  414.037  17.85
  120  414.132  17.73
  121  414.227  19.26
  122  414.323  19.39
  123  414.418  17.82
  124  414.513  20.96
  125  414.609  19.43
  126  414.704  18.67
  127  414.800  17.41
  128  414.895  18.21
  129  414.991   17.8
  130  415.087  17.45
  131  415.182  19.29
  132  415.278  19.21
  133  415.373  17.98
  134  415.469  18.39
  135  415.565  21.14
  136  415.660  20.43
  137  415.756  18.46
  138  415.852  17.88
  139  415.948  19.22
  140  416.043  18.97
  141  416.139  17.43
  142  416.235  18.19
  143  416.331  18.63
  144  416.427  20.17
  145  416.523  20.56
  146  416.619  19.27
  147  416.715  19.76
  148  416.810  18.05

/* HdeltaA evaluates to 0.308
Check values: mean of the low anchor 18.6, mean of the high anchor 19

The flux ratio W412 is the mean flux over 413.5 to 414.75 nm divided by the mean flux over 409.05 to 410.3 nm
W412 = 1.24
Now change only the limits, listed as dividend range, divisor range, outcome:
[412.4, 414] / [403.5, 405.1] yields 1.08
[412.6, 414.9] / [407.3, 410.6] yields 1.11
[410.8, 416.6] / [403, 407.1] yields 1.02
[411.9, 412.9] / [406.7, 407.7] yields 1.01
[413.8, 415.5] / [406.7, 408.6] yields 1.02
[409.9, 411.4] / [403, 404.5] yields 0.87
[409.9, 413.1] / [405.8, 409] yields 0.92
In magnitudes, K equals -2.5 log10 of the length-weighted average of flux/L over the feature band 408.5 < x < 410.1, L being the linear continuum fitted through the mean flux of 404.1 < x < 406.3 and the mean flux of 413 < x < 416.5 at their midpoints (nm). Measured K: 0.07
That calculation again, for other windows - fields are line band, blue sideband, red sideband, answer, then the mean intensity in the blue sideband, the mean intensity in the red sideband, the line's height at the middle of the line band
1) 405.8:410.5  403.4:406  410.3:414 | 0.03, 18.2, 18.5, 18.4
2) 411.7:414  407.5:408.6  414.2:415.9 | -0.02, 18.5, 18.8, 18.7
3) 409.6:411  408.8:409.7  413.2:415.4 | 0.20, 18.1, 19.1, 18.3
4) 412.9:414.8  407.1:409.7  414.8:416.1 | -0.04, 18.3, 18.7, 18.6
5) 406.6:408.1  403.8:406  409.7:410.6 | -0.13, 18.2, 14.4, 16.5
